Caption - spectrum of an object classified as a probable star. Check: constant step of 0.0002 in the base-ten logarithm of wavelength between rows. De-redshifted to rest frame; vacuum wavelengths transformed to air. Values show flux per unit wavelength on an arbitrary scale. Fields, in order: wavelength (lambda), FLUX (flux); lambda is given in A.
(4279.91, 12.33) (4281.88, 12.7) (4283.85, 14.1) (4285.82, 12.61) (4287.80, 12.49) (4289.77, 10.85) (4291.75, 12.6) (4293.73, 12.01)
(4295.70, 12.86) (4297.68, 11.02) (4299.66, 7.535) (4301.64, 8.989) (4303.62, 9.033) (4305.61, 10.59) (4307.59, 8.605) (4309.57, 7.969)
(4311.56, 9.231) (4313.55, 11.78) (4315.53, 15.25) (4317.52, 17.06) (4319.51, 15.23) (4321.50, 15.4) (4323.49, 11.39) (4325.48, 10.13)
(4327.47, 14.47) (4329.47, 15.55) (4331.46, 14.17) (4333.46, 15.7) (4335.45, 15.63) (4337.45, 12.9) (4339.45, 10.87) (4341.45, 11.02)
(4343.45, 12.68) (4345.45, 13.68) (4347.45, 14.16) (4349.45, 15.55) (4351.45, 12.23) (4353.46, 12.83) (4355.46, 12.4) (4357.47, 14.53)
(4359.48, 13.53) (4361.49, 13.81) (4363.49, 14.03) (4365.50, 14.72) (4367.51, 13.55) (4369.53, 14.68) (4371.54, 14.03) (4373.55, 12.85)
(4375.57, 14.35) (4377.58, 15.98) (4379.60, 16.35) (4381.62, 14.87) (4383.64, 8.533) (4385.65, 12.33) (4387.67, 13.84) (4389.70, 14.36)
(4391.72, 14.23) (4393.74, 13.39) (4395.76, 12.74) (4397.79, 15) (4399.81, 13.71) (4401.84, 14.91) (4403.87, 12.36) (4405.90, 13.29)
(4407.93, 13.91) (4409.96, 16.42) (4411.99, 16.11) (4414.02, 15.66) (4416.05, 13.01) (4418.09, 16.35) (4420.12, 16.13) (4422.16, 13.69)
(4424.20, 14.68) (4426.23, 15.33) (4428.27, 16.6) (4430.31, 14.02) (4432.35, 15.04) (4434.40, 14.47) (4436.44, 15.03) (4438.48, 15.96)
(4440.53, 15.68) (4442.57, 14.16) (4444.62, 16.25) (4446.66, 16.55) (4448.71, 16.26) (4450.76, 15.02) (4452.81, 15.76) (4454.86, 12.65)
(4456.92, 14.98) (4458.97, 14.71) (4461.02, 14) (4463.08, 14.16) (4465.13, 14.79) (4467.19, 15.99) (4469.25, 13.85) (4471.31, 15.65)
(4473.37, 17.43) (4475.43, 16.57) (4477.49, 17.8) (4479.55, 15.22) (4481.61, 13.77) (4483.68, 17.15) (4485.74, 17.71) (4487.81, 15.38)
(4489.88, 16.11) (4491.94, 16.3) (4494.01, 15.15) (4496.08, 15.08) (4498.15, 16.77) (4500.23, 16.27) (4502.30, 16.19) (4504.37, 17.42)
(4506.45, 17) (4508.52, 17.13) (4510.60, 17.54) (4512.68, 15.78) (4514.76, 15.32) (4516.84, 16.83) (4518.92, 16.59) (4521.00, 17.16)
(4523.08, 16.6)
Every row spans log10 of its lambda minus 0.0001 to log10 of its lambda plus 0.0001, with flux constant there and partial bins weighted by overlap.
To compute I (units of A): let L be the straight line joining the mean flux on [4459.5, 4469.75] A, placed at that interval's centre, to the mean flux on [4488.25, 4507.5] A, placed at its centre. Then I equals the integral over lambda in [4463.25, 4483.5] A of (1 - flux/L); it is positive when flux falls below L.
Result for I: -0.9 A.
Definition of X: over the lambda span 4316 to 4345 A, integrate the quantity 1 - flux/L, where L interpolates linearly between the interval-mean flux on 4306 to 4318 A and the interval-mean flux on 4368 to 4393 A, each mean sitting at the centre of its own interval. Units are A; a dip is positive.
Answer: -4.2 A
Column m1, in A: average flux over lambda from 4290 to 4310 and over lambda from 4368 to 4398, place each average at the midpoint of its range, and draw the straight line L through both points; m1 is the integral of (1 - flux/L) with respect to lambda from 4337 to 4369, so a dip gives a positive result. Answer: -2.1 A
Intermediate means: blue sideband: 10.2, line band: 13.3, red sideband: 13.8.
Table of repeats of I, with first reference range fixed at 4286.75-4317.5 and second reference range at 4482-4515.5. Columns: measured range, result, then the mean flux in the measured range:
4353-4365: -1.1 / 13.6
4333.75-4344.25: -0.8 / 12.8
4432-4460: -0.6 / 15.2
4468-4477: -0.2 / 16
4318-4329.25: -2.1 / 13.6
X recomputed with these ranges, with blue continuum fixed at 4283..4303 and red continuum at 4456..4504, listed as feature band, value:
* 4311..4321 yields -1.7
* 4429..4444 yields -0.3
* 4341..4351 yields -0.7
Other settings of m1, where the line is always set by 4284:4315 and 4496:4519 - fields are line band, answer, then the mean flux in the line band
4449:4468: 0.6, 14.7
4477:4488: -0.2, 16.2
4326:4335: -2.5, 14.8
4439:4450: -0.7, 15.8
